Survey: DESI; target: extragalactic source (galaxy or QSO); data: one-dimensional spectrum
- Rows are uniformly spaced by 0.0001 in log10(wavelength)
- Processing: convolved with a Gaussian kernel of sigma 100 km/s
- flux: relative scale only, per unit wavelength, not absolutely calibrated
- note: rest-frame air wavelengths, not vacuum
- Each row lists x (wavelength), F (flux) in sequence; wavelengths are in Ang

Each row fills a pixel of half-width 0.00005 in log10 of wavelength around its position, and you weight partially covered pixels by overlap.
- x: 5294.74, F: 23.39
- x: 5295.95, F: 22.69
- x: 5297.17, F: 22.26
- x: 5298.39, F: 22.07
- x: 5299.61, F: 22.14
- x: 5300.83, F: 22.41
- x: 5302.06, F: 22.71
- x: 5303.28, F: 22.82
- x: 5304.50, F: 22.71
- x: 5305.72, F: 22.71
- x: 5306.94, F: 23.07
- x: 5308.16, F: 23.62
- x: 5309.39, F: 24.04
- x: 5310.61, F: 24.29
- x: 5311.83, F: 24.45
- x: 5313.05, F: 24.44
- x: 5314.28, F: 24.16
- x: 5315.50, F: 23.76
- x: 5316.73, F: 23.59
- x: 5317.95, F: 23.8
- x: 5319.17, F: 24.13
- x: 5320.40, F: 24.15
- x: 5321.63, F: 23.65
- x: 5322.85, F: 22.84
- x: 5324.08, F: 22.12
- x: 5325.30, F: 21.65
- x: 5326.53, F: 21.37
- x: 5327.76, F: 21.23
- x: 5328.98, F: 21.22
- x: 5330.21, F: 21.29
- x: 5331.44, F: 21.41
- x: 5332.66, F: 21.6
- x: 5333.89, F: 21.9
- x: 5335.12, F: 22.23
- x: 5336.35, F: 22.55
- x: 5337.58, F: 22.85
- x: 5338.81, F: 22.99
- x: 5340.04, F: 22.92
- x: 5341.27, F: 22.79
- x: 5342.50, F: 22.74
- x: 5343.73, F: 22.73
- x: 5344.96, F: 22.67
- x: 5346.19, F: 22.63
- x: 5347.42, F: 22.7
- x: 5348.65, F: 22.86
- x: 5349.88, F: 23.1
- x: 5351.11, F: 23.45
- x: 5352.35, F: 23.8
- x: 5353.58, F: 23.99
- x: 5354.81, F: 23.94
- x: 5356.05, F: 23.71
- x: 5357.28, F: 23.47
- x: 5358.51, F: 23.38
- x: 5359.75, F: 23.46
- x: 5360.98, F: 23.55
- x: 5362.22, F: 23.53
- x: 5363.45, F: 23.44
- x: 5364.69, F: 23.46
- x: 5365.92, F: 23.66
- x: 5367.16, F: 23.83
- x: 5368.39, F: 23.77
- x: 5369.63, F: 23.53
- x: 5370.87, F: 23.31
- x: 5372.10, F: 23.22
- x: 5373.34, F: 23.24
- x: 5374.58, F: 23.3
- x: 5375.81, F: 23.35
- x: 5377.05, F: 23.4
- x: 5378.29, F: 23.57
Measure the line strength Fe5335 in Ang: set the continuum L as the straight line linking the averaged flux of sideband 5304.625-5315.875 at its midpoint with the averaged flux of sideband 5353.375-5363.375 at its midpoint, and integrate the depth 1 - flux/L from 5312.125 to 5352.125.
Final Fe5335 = 1.6 Ang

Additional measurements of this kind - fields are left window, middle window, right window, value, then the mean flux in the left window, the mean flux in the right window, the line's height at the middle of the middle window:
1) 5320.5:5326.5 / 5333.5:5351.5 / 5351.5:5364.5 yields 0.3 Ang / 22.6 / 23.6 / 23.1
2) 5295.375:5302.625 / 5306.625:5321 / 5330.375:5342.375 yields -1.1 Ang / 22.3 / 22.3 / 22.3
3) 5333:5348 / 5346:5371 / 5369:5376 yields -0.5 Ang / 22.6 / 23.3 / 23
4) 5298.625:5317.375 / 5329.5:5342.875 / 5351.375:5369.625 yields 0.7 Ang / 23.4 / 23.6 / 23.5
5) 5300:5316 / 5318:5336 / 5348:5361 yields 0.9 Ang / 23.5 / 23.5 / 23.5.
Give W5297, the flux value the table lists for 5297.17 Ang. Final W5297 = 22.26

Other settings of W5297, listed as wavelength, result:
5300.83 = 22.41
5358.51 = 23.38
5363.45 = 23.44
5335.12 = 22.23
